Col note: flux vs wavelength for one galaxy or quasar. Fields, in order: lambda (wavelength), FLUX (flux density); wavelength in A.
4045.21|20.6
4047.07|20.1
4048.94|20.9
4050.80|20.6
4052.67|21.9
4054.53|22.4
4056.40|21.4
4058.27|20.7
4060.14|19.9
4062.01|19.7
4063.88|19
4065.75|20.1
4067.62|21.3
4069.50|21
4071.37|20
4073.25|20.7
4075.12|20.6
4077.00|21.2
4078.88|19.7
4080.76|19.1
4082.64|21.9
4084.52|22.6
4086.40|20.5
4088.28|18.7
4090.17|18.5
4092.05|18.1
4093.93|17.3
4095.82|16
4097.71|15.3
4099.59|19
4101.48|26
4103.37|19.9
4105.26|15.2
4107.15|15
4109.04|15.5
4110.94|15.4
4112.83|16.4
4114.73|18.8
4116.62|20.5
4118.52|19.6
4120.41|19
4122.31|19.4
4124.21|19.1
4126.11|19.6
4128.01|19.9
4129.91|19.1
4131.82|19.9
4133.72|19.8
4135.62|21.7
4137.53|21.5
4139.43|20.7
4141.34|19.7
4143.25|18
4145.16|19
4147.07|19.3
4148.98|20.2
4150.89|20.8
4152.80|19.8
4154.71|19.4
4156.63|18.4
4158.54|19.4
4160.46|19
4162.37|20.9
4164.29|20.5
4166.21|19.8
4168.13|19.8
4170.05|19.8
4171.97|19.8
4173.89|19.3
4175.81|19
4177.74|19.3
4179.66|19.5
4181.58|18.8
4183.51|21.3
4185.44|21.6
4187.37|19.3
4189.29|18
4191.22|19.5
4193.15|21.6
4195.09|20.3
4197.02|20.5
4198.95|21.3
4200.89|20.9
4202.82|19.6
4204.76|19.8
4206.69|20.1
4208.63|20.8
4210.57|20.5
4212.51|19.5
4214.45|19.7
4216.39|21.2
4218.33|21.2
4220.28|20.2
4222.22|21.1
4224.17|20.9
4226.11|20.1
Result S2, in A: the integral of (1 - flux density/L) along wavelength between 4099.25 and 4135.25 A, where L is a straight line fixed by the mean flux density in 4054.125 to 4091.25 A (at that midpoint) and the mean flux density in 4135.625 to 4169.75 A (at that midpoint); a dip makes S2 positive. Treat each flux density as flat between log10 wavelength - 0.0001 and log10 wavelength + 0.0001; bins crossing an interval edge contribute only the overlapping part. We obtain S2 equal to 2.2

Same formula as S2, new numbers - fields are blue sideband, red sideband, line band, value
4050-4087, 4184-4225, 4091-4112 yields 3.17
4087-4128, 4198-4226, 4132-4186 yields -1.40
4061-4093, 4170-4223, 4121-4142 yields 0.13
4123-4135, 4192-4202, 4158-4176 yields 0.49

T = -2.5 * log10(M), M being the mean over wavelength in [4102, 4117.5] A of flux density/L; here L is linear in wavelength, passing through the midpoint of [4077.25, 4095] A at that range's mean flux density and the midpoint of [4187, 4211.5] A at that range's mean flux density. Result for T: 0.14 mag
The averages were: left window 19.6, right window 20.2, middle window 17.3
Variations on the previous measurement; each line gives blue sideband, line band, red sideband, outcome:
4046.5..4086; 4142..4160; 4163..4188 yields 0.038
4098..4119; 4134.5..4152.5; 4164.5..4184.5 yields -0.062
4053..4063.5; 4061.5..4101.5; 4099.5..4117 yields -0.010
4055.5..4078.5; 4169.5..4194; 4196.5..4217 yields 0.033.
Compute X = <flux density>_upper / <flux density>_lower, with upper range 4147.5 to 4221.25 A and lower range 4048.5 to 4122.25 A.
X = 1.0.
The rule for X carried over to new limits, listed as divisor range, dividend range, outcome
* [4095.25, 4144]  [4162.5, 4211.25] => 1.06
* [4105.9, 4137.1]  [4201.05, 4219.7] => 1.09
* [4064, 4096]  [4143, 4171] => 0.99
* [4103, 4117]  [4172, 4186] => 1.17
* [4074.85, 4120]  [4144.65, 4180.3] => 1.05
